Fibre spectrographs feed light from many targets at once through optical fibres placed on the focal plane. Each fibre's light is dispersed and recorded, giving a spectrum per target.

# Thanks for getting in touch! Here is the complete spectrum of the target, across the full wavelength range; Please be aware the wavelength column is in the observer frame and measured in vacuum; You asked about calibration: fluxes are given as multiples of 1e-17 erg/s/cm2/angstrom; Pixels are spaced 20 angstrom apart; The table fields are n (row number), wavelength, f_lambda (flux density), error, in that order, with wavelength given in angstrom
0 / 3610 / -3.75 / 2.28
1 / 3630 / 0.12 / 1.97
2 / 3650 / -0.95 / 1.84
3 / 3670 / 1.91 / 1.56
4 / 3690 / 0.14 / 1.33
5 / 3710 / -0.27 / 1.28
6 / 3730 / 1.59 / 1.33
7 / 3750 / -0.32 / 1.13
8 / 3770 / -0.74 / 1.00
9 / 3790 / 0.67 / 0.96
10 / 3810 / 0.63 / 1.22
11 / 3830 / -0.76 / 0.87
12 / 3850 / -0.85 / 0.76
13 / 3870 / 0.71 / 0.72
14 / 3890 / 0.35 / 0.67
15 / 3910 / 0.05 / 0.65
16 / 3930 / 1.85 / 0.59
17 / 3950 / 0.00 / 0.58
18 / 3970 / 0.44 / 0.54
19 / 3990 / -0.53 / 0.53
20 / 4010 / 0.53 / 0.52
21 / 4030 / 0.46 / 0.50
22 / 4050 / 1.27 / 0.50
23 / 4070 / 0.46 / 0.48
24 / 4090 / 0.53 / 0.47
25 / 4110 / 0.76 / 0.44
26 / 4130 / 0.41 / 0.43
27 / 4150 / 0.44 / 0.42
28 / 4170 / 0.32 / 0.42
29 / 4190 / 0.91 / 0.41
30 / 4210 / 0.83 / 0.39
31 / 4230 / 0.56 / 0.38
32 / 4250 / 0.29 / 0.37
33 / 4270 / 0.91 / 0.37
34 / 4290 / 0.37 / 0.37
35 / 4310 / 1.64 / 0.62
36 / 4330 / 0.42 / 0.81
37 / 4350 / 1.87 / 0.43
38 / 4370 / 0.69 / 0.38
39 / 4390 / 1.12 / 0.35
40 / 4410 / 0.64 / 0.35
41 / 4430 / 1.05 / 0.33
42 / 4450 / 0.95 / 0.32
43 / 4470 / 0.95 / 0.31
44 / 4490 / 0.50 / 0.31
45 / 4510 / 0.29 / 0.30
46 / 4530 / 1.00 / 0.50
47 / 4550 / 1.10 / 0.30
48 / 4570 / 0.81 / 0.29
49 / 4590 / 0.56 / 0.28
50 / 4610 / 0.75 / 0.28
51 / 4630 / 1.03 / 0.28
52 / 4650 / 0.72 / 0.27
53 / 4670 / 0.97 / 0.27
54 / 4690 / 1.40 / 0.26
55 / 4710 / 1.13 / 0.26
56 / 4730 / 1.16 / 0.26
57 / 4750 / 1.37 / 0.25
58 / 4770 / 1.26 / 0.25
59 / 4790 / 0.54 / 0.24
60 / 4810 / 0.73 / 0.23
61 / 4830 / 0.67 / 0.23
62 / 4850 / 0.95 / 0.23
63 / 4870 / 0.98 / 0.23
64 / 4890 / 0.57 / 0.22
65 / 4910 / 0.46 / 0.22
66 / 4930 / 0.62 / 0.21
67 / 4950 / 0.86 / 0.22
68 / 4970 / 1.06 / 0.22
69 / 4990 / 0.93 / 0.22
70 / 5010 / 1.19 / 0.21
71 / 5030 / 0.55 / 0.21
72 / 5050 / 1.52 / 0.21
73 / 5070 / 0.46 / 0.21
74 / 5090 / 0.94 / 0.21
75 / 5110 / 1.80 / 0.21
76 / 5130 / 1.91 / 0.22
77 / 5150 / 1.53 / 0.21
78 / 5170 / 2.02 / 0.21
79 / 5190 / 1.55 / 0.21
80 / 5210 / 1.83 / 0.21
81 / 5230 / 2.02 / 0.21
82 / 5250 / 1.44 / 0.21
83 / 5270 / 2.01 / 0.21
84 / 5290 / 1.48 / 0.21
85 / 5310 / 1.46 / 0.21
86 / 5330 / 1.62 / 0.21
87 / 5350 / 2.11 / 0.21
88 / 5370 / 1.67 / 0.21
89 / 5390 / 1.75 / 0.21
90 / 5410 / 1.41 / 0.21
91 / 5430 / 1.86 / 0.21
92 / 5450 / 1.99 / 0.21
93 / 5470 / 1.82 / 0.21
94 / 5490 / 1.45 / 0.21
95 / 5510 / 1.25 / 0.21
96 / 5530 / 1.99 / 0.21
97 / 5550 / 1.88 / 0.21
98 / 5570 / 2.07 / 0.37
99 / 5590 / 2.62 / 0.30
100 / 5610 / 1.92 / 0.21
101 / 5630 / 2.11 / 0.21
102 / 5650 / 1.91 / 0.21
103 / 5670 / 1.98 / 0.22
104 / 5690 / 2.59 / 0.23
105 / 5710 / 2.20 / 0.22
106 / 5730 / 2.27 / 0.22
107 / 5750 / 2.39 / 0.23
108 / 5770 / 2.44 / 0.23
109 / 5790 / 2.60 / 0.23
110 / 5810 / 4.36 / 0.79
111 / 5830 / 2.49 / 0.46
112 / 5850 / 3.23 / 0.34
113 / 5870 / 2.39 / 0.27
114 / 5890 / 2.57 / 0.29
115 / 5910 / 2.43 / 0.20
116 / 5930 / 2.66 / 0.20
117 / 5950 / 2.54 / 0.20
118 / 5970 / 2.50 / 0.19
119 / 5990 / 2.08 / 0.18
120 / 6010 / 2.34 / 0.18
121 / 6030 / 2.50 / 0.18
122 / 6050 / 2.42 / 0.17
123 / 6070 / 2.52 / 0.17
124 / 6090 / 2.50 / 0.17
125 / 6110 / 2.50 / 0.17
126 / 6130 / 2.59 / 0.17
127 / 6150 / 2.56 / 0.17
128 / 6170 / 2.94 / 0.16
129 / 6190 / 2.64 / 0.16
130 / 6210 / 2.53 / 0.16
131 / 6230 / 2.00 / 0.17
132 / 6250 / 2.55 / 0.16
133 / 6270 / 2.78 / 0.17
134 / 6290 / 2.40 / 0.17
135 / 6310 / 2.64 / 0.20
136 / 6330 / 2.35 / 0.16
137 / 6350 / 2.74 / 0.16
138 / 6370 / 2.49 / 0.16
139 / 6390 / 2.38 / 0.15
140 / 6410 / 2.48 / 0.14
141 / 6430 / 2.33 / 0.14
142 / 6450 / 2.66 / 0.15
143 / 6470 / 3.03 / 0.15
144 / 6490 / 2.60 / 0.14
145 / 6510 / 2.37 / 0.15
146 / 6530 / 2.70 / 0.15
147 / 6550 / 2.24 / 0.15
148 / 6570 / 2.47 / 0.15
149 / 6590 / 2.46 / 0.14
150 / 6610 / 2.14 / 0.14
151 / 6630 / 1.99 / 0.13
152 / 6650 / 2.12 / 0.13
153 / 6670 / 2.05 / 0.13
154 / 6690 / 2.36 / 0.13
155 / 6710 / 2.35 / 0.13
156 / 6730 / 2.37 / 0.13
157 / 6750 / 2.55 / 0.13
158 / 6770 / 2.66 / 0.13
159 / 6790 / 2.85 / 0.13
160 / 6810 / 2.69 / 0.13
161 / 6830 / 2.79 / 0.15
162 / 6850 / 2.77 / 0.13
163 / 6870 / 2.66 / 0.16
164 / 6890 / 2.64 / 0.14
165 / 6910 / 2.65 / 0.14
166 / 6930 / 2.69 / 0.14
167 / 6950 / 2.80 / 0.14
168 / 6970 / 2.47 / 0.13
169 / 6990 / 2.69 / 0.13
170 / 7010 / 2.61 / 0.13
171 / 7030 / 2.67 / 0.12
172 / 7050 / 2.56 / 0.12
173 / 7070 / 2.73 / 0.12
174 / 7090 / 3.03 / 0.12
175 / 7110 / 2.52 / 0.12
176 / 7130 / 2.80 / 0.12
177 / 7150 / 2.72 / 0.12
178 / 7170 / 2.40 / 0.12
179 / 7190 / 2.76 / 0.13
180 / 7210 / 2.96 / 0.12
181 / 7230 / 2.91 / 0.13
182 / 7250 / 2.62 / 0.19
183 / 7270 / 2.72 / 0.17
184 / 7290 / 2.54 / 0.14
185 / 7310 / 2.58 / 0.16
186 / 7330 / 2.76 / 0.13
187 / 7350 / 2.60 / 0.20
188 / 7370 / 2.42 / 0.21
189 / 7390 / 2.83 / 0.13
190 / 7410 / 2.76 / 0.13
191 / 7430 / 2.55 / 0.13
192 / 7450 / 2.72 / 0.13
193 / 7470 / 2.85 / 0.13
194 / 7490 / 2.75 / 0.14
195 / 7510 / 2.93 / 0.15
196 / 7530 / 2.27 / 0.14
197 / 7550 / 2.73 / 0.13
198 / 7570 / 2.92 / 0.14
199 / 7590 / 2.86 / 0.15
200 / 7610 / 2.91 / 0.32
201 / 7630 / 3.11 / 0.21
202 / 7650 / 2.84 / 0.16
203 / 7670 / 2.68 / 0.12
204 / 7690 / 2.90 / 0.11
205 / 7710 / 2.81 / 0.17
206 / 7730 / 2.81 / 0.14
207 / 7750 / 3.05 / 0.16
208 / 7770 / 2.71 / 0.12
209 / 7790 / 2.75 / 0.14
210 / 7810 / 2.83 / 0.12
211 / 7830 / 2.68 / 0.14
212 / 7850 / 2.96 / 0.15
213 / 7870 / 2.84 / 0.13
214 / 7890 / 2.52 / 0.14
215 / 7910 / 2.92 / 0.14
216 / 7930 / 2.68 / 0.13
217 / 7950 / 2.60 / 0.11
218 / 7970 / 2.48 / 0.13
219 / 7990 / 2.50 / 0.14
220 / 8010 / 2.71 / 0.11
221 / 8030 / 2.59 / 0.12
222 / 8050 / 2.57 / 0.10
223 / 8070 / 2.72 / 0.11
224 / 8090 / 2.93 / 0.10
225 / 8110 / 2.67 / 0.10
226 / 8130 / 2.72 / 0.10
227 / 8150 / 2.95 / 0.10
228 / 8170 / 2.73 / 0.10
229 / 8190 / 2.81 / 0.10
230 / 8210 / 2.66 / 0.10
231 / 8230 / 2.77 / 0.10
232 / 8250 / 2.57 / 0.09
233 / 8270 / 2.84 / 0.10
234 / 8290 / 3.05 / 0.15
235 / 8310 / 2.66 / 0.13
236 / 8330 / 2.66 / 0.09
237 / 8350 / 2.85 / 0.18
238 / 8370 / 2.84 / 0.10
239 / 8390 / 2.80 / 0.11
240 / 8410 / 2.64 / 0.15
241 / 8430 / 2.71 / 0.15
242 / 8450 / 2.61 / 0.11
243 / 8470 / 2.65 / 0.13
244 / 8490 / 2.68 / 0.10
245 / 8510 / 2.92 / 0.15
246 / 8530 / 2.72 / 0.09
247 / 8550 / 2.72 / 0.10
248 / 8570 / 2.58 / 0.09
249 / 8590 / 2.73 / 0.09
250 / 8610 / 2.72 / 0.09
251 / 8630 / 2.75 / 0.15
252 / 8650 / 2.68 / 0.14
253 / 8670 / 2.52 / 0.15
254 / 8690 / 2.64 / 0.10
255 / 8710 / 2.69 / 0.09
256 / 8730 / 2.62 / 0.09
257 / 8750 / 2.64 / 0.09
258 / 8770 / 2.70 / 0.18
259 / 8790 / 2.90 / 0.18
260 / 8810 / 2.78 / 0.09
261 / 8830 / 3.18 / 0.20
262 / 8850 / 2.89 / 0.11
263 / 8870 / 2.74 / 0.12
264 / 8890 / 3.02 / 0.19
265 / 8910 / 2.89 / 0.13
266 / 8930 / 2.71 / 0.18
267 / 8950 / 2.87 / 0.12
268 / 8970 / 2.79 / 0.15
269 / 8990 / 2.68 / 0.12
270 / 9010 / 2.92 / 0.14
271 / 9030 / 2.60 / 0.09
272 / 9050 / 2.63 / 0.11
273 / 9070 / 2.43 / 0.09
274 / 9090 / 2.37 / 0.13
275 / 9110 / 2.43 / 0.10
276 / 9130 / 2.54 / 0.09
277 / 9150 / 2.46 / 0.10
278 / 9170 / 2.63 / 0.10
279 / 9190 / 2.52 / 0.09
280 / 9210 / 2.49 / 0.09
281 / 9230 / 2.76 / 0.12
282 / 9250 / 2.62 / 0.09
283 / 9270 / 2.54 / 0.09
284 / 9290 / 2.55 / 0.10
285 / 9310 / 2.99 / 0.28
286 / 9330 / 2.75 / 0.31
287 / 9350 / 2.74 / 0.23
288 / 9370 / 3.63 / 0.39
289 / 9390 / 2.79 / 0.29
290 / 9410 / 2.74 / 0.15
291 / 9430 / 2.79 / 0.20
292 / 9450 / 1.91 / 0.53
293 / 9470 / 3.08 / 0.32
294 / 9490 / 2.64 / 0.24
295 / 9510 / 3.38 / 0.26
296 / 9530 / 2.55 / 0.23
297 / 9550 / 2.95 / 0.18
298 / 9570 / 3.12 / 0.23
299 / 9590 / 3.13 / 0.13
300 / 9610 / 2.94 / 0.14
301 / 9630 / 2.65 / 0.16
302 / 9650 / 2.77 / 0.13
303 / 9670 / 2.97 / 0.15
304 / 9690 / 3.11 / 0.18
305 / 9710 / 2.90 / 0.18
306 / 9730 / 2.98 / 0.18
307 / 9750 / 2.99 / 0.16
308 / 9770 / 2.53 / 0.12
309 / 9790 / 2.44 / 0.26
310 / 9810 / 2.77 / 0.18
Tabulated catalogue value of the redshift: 0.279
